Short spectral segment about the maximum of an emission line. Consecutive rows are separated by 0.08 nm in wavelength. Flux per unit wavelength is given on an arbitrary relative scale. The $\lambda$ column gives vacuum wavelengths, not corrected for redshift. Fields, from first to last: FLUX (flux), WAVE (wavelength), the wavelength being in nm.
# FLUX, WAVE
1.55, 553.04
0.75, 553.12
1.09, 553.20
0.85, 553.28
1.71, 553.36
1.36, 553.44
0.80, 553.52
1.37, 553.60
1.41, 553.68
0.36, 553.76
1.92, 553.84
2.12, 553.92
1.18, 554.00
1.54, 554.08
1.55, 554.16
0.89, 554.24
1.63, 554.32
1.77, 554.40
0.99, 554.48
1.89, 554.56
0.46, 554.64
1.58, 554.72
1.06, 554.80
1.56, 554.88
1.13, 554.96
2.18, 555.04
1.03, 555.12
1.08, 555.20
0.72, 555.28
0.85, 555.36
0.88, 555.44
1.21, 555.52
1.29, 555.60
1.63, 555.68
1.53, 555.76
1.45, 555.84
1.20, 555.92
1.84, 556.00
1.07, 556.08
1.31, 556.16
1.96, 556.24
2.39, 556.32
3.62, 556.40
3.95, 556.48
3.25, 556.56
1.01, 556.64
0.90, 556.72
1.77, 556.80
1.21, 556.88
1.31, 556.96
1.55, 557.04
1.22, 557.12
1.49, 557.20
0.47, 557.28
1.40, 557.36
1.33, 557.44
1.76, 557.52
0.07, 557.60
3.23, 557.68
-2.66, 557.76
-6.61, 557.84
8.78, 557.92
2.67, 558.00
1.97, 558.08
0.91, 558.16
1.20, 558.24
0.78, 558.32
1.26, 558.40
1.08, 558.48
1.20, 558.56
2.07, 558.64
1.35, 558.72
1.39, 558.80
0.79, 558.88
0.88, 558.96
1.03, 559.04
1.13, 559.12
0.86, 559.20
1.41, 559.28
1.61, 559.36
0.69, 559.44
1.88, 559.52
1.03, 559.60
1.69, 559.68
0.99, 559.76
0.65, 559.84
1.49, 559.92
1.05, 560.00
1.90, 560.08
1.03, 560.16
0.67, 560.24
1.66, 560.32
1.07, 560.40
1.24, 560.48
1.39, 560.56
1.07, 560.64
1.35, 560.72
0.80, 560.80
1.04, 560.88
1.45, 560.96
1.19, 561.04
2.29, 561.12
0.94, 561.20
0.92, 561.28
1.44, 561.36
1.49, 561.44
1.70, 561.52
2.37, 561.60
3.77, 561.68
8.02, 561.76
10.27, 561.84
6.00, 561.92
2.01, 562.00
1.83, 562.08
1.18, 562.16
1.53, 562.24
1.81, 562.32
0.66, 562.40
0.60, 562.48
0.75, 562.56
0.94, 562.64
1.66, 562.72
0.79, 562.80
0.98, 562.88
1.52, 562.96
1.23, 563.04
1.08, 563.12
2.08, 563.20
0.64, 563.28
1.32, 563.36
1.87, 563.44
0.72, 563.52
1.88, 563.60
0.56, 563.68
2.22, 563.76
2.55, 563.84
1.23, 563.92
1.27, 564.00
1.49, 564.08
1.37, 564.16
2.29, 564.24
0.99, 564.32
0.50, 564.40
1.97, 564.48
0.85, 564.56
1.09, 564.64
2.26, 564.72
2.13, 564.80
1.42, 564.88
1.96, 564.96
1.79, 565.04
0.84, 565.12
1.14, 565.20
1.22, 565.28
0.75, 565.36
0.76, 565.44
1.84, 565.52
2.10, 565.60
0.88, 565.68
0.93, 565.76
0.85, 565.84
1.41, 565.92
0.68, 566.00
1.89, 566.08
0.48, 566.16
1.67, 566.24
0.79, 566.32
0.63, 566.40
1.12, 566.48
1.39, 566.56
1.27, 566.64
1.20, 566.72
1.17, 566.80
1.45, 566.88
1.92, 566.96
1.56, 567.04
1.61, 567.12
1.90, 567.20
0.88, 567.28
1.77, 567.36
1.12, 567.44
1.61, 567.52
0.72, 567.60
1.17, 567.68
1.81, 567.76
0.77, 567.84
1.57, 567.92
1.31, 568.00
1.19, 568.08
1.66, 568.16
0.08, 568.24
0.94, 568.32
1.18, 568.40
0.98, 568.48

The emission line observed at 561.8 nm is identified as [O III] 5007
